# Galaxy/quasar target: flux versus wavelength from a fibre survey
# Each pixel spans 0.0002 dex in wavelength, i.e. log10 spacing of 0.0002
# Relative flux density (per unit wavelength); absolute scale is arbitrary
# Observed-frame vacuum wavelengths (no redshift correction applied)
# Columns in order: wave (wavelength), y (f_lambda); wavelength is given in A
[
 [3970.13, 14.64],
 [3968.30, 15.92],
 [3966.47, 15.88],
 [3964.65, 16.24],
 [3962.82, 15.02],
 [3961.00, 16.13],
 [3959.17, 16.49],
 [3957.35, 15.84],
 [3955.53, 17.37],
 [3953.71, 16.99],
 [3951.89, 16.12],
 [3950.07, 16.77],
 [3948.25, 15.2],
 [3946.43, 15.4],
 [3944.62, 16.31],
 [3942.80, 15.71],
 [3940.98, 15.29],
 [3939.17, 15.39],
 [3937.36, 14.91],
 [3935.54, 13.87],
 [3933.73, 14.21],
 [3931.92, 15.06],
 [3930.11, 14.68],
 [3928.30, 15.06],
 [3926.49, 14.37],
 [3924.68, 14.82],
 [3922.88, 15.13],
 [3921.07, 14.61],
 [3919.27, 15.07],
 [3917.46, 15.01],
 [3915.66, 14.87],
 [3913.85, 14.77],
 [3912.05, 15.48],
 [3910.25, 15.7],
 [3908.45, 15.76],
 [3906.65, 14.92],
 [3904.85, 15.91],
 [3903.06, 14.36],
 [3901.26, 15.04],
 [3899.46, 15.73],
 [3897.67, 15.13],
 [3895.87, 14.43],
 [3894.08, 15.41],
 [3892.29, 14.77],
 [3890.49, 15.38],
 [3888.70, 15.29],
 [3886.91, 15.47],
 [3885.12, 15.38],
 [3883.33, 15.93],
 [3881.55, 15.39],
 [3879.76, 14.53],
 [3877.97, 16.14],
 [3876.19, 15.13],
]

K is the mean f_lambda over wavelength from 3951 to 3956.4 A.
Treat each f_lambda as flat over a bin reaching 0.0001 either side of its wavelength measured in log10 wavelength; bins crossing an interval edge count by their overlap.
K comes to 16.8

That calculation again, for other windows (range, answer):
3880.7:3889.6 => 15.5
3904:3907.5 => 15.4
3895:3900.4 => 15.1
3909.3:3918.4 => 15.2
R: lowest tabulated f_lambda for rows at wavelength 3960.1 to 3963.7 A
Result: 15.02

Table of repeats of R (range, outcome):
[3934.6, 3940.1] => 13.87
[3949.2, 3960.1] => 15.84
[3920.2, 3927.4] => 14.37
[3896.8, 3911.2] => 14.36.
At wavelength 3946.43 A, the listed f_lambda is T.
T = 15.4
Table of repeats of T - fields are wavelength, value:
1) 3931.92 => 15.06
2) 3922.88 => 15.13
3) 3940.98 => 15.29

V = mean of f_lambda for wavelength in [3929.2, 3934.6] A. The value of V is 14.7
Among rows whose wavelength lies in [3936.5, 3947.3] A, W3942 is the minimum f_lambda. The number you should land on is 14.91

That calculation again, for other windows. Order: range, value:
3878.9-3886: 14.53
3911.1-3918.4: 14.77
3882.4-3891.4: 15.29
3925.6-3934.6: 14.21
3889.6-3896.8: 14.43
